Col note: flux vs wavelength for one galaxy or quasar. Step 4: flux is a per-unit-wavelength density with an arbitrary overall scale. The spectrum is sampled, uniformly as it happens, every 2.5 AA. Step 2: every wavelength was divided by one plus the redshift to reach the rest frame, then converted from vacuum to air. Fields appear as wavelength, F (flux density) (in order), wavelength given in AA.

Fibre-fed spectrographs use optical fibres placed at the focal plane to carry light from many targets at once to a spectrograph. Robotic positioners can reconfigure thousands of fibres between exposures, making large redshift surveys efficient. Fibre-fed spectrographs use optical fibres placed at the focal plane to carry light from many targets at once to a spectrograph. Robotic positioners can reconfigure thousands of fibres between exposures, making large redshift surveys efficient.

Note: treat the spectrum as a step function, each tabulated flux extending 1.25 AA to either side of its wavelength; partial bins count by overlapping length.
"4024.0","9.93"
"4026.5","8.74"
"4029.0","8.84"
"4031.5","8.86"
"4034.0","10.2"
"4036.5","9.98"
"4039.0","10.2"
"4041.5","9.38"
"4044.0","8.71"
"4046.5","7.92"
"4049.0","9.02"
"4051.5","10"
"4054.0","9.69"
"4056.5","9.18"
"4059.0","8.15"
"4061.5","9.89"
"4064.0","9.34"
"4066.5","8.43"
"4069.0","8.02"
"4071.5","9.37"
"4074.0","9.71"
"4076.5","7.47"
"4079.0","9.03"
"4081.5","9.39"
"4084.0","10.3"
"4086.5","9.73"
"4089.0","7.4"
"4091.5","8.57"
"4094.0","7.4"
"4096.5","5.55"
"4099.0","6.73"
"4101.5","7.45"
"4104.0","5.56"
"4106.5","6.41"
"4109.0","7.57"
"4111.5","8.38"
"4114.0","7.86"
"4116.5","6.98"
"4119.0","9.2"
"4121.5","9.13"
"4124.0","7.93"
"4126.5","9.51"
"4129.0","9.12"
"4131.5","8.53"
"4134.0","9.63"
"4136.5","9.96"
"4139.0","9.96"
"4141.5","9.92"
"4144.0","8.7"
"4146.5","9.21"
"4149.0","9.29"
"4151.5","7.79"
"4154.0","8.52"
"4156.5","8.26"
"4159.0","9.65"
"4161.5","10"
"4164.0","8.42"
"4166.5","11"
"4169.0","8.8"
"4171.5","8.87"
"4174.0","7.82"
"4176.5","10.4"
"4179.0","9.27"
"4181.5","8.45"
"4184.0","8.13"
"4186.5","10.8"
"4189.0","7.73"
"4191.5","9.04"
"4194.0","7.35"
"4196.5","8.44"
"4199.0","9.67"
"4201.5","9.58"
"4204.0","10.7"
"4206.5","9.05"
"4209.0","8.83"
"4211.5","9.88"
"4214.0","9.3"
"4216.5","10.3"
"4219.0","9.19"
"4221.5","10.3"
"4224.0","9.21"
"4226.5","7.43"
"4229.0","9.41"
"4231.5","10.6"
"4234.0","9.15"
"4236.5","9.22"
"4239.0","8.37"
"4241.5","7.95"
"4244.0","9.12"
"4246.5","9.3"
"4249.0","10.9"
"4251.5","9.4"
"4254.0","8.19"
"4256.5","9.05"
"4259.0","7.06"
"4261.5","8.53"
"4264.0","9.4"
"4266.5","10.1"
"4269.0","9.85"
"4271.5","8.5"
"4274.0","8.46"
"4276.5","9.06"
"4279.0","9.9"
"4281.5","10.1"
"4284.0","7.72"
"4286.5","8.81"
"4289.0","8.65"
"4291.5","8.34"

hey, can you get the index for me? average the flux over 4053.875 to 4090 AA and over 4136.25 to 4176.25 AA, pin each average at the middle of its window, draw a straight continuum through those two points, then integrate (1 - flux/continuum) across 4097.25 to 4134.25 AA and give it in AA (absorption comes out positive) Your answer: 4.7 AA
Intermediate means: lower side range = 9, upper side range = 9.15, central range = 7.92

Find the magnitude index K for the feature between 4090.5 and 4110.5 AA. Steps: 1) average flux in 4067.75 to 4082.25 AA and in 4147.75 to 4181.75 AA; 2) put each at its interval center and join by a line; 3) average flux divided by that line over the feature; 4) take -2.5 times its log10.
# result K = 0.27 mag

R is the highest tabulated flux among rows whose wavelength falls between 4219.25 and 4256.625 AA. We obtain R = 10.9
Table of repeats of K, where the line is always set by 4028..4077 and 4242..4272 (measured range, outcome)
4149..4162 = 0.04 mag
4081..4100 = 0.13 mag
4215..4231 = -0.03 mag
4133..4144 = -0.07 mag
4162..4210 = 0.00 mag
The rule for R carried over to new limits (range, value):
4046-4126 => 10.3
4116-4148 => 9.96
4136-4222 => 11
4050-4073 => 10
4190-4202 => 9.67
